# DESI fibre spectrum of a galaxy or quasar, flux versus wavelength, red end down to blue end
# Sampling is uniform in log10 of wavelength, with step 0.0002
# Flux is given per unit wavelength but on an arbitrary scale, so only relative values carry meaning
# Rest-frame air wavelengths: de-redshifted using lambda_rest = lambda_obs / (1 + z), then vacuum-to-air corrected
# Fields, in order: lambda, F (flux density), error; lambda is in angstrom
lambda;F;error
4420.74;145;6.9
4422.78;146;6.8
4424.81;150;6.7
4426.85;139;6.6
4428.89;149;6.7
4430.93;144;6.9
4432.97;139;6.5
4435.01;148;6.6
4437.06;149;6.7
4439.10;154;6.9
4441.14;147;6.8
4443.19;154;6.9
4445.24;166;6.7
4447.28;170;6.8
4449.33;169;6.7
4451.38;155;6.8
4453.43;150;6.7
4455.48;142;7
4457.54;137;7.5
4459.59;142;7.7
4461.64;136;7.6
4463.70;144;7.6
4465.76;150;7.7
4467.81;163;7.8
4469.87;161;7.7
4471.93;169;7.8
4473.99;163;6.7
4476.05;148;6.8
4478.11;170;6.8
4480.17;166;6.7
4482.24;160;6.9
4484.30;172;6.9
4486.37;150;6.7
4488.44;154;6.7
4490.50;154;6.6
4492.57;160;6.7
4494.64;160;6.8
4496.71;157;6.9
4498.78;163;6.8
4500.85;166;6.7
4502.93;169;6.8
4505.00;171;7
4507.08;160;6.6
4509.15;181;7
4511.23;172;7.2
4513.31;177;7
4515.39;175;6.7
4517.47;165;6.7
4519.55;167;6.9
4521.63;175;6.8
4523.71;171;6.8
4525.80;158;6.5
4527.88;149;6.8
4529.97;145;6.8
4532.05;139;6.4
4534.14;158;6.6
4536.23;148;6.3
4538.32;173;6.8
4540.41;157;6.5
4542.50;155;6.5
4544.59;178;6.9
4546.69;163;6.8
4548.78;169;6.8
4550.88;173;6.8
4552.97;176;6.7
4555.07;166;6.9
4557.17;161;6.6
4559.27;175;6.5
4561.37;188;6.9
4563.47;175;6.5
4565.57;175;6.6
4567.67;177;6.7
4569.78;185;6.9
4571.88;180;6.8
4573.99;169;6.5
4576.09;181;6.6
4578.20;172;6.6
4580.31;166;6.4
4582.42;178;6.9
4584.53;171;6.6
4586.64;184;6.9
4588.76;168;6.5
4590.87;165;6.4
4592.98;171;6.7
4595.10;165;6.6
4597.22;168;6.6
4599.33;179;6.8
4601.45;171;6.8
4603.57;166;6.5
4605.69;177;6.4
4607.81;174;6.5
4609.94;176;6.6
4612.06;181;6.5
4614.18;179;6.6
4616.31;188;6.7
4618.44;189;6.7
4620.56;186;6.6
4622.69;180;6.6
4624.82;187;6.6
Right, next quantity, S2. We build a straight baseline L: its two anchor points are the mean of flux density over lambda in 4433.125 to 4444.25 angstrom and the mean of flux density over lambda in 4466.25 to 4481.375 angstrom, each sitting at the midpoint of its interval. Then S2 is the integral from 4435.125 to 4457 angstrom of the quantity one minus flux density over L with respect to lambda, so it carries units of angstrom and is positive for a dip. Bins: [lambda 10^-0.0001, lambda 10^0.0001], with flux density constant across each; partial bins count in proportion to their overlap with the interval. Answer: -0.4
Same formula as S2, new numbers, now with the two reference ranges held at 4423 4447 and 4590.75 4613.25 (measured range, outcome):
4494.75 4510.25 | -0.7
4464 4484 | -0.8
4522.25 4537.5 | 0.9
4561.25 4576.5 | -0.9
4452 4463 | 0.8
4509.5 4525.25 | -1.1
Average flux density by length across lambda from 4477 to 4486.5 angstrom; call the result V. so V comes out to 165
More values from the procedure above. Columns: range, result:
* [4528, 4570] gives 166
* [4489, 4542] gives 163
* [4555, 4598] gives 174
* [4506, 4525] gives 171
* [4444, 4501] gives 157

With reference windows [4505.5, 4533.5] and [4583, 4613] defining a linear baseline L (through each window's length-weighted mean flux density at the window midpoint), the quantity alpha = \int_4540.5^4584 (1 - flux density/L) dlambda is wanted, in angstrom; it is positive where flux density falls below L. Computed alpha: -1.0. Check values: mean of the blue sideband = 164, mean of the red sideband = 173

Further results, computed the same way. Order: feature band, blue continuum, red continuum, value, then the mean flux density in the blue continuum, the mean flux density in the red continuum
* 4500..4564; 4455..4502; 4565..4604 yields -0.6 angstrom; 156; 173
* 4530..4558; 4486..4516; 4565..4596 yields 1.2 angstrom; 165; 174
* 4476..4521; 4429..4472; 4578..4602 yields -1.9 angstrom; 151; 171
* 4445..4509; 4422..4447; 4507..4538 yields -0.9 angstrom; 149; 163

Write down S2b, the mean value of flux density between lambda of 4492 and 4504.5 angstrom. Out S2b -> 163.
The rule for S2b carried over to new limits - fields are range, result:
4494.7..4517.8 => 168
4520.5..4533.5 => 156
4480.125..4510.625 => 163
